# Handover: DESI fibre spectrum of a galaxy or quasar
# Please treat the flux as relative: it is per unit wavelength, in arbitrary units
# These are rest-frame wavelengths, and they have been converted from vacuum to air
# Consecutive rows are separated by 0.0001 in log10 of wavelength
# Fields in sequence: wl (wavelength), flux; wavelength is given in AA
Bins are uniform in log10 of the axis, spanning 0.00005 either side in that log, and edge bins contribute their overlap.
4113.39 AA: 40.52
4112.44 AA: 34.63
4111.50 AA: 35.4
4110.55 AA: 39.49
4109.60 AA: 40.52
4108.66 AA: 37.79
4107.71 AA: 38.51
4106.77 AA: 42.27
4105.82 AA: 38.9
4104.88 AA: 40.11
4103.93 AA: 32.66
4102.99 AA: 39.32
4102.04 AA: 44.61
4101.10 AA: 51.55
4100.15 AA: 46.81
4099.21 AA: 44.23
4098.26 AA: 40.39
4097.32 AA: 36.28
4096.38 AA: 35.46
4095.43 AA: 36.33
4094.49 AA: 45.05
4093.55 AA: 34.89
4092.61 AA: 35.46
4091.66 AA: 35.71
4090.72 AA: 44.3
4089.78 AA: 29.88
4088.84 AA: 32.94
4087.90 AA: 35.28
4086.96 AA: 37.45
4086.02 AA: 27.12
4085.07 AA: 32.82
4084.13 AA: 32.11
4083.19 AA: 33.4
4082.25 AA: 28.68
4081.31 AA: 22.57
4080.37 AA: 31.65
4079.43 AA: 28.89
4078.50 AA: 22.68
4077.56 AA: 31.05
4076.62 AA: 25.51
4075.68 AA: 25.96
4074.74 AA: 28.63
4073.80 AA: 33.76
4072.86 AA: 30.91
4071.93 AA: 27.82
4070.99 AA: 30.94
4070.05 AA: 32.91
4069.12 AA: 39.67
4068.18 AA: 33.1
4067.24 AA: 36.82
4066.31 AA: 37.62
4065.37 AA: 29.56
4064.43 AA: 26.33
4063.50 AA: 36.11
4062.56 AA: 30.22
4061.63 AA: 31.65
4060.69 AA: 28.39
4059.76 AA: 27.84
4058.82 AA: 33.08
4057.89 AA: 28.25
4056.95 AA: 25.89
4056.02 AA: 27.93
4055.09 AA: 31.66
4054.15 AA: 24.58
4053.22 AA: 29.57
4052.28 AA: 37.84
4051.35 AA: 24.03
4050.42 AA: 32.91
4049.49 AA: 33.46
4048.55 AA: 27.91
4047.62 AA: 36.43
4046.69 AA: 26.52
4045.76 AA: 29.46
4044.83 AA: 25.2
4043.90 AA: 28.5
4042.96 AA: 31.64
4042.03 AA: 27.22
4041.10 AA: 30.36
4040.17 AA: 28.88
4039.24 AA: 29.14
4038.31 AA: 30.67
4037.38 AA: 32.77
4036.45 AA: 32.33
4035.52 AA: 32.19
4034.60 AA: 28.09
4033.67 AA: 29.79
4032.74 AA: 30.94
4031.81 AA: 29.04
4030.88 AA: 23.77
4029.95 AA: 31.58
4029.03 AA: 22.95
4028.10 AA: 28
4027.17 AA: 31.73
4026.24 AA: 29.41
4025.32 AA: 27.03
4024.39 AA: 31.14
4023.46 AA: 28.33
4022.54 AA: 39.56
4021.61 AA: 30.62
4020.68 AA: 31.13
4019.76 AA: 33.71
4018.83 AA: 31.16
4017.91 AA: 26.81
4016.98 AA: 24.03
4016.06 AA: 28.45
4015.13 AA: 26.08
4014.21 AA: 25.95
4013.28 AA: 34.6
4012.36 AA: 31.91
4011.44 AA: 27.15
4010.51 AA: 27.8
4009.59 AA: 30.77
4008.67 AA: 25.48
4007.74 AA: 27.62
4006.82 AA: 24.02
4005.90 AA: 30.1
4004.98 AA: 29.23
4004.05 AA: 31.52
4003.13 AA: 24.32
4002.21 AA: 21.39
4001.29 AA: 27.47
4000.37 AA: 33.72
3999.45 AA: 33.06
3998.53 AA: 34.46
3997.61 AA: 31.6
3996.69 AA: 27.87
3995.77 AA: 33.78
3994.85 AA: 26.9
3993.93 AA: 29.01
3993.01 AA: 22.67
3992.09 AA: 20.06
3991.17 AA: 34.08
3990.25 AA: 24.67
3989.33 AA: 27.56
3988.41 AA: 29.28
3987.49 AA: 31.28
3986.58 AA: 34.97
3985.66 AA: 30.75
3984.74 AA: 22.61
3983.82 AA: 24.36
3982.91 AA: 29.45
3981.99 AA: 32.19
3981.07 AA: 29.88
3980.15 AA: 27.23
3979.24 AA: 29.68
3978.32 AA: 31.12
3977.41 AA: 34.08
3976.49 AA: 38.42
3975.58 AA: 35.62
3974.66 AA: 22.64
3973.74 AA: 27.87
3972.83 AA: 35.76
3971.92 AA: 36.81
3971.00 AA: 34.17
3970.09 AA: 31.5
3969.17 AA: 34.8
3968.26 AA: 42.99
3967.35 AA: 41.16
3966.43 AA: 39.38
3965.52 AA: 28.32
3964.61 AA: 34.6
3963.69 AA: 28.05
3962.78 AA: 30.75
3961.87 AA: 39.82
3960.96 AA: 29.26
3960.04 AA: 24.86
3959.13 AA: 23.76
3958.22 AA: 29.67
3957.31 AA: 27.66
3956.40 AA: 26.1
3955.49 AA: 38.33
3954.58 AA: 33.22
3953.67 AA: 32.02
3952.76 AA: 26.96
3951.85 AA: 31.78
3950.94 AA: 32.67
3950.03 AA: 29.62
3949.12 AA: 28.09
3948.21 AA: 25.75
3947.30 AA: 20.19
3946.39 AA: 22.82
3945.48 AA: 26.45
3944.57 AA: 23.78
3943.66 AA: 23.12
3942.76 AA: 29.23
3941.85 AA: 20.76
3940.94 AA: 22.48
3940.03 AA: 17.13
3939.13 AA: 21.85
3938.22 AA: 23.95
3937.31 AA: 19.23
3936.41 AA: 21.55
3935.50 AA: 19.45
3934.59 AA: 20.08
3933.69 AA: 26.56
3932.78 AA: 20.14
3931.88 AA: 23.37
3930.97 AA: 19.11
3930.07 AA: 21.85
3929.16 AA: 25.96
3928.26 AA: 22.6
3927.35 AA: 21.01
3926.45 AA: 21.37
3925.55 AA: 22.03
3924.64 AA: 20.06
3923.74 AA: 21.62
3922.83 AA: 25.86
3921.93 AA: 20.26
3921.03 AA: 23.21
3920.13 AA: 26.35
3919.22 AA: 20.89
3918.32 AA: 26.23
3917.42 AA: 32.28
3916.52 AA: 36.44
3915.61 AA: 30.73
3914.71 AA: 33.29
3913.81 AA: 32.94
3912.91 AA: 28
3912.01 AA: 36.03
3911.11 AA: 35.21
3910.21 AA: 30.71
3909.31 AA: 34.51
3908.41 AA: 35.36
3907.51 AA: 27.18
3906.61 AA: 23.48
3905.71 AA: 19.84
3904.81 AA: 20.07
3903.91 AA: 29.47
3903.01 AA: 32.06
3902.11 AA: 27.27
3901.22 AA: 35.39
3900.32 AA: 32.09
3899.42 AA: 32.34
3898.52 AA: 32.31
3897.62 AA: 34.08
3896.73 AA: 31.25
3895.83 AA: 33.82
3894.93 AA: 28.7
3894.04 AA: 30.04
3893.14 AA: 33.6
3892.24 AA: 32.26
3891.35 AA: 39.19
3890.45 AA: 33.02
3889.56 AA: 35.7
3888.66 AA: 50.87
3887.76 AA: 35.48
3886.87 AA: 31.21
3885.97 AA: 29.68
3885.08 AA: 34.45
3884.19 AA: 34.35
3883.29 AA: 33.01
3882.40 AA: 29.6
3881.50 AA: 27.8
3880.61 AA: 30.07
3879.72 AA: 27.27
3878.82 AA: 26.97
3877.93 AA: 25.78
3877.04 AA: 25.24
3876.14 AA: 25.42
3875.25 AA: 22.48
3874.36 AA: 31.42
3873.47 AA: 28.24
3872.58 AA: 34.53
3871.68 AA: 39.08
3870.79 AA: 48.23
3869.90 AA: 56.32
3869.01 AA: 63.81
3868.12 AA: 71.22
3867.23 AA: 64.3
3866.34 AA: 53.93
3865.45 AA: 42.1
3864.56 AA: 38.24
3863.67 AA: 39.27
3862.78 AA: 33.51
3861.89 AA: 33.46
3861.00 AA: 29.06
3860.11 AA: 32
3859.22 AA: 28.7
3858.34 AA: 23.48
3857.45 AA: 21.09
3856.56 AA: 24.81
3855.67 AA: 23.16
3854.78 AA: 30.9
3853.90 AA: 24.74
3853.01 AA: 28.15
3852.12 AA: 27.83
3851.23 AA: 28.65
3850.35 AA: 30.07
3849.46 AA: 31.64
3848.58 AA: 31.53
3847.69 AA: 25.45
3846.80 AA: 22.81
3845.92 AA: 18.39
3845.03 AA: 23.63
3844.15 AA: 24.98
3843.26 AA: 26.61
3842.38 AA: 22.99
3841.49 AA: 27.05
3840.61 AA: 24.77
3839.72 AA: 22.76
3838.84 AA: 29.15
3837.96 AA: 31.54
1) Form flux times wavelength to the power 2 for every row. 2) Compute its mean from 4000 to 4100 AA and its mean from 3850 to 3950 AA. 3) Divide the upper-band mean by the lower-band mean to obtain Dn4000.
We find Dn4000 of 1.11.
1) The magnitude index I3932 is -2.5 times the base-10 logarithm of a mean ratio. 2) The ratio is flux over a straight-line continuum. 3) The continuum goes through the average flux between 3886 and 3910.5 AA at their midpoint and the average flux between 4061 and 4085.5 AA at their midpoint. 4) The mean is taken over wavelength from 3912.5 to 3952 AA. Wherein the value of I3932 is 0.28 mag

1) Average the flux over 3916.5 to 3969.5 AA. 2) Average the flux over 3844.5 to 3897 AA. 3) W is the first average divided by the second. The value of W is 0.79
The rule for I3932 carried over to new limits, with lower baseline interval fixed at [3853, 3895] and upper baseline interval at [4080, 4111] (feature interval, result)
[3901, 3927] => 0.26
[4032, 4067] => 0.21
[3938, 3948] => 0.48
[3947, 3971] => 0.14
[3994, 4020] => 0.24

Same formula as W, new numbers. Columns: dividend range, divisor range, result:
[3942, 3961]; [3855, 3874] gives 0.71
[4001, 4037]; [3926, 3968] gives 1.09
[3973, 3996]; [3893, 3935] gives 1.06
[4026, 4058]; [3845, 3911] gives 0.90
